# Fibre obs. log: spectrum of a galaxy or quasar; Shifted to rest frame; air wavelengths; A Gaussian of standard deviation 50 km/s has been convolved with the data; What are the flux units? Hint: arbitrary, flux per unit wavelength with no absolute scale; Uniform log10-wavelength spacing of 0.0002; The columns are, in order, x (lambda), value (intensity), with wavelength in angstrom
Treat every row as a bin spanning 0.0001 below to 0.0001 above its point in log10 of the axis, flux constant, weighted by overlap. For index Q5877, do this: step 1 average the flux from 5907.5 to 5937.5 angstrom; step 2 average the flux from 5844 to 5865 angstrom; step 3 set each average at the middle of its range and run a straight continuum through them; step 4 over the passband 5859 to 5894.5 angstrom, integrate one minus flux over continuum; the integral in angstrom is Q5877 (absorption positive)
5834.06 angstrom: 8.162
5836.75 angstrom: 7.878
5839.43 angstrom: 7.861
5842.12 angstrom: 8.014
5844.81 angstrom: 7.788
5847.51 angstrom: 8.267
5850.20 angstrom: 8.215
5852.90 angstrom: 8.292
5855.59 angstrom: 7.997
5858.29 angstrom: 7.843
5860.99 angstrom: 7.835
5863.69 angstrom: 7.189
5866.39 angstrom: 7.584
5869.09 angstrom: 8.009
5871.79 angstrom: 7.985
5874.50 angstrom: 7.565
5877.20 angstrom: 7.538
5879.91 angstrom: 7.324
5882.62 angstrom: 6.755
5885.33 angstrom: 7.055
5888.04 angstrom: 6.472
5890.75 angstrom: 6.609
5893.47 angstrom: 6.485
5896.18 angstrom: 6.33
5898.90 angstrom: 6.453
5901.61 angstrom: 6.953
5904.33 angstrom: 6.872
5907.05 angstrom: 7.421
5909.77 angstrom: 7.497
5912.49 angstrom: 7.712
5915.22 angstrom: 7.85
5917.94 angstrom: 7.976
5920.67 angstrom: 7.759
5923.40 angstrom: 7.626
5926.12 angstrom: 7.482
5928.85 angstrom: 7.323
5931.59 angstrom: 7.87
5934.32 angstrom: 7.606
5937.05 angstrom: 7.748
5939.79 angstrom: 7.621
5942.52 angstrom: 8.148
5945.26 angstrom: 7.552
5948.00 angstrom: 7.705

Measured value 2.6 angstrom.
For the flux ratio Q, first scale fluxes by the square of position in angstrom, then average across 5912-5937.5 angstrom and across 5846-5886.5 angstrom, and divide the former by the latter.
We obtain 1.0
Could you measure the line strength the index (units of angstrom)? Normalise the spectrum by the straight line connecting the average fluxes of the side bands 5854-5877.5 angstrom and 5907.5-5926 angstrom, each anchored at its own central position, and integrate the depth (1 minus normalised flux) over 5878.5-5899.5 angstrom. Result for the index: 2.8 angstrom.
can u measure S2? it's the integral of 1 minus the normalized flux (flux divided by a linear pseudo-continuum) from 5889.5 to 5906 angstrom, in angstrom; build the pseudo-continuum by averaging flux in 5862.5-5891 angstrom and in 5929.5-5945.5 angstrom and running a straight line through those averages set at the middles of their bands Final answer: 1.8 angstrom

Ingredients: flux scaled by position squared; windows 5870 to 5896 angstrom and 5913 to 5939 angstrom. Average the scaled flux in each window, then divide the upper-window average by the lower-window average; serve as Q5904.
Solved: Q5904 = 1.1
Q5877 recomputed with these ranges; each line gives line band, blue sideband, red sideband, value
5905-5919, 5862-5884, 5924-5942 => -0.1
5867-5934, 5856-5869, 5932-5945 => 3.7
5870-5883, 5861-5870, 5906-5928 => 0.2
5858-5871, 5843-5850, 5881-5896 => -0.4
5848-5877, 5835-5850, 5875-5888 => -1.2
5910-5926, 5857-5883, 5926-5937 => -0.3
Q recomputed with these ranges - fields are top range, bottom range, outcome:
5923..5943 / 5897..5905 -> 1.15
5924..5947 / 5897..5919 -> 1.06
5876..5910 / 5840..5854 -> 0.86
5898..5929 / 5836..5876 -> 0.96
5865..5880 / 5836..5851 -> 0.97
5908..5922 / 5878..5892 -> 1.14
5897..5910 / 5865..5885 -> 0.94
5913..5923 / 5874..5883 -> 1.08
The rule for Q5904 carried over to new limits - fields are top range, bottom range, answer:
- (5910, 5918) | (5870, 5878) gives 1.02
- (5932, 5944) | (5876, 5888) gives 1.12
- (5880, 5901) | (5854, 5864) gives 0.86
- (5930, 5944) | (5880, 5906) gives 1.18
